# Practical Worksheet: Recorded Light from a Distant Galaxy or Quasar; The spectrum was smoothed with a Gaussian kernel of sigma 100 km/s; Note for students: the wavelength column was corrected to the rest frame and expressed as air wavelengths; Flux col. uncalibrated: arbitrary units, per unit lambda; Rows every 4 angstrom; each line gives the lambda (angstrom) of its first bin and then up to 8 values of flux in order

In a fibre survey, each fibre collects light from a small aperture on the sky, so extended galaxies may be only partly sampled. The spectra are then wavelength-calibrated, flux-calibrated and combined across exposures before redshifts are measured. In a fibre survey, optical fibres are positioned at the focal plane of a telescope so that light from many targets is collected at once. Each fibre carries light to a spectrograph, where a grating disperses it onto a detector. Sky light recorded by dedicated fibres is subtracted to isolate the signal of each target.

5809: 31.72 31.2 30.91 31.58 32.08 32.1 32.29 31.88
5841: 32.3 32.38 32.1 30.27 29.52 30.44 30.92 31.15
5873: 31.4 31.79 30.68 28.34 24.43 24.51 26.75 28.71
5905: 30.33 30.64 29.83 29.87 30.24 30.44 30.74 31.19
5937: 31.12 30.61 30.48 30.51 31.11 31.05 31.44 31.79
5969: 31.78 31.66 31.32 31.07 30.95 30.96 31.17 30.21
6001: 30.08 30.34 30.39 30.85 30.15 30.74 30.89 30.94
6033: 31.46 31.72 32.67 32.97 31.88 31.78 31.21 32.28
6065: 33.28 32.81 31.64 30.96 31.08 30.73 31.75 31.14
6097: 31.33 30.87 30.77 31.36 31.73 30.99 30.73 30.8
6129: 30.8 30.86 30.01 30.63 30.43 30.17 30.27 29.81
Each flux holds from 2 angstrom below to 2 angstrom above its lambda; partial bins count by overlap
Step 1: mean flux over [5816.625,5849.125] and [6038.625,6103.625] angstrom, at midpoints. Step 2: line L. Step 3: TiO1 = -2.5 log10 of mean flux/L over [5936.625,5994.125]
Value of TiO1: 0.03 mag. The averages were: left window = 32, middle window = 31.1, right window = 31.8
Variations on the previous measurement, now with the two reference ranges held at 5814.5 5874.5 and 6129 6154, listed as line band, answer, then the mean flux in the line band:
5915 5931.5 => 0.029 mag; 30.3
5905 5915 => 0.034 mag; 30.3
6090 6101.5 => -0.022 mag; 31.2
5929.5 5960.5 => 0.007 mag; 30.9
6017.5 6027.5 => 0.004 mag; 30.7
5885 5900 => 0.205 mag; 25.9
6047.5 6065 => -0.043 mag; 32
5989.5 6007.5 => 0.015 mag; 30.5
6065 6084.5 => -0.037 mag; 31.7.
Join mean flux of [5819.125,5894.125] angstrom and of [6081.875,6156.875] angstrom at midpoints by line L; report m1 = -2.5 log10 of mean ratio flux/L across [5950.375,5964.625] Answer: -0.02 mag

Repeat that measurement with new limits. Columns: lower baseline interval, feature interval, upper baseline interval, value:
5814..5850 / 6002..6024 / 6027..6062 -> 0.048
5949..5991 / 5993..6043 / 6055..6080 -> 0.026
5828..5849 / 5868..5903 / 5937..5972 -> 0.115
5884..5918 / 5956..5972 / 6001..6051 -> -0.067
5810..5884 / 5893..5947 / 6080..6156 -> 0.048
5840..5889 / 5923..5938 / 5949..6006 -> 0.001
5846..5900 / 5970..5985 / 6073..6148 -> -0.043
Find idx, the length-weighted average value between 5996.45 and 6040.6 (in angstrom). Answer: 30.8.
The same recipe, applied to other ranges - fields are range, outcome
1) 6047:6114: 31.6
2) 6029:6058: 31.9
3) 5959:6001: 31.2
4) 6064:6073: 32.7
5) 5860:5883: 31.1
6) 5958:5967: 31.6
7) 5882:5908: 27.4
